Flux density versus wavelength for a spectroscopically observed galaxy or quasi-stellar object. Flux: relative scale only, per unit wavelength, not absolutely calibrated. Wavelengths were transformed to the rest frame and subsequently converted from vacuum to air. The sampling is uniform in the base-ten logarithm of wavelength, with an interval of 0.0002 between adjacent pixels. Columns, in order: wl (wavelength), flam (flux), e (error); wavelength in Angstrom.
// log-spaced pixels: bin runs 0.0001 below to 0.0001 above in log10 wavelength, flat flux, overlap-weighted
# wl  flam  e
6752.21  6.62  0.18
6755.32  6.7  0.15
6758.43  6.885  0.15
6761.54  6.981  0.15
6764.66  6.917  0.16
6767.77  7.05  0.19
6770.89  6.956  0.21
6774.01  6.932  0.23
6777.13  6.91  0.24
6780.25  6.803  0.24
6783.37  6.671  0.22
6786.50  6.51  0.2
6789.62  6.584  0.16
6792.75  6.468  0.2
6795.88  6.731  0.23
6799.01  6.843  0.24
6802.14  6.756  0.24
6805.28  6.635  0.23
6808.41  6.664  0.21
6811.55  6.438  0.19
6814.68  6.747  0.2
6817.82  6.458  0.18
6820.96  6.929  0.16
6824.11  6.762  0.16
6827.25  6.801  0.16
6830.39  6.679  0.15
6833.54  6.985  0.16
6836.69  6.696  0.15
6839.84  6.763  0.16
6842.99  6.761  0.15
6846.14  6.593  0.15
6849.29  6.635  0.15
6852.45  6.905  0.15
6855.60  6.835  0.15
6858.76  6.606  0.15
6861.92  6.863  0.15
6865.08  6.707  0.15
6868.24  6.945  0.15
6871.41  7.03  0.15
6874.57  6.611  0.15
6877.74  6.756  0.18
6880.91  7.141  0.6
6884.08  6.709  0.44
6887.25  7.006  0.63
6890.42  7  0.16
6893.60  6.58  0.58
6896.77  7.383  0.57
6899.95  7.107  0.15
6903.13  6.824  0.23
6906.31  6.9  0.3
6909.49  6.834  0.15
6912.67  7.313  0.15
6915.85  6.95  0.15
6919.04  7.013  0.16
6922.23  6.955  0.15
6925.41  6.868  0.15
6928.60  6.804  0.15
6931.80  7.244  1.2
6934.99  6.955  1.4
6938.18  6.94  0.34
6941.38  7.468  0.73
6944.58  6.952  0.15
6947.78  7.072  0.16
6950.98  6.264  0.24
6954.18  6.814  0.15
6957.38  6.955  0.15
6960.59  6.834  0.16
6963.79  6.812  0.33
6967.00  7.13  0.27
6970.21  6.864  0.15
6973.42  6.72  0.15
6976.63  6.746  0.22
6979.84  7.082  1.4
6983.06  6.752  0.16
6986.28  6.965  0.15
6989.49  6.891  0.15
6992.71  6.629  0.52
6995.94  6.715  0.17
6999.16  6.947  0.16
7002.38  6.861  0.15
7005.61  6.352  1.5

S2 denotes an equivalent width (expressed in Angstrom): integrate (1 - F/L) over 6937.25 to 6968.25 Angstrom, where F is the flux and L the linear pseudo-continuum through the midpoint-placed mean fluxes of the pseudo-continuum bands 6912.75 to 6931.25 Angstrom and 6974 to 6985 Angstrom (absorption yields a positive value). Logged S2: -0.08 Angstrom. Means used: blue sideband 6.97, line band 6.92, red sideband 6.85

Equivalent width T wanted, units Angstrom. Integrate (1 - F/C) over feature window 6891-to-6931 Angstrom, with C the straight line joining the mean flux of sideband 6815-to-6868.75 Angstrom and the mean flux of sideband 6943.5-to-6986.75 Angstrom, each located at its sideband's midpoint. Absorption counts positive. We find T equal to -0.9 Angstrom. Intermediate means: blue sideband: 6.76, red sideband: 6.85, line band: 6.97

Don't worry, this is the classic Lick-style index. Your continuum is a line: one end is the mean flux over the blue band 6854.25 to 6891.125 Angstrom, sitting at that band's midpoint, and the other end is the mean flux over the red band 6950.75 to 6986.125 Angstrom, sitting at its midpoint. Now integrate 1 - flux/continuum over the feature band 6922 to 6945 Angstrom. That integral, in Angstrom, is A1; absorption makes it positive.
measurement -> -0.6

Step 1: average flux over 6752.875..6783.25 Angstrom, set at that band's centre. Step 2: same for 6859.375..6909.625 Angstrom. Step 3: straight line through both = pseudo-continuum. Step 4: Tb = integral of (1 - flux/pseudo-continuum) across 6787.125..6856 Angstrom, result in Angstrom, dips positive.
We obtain 1.83 Angstrom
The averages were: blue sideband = 6.89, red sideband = 6.9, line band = 6.71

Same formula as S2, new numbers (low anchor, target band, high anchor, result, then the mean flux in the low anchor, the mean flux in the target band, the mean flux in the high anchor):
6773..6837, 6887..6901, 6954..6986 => -0.4 Angstrom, 6.71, 7.01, 6.88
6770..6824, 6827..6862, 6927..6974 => 0.1 Angstrom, 6.71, 6.75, 6.93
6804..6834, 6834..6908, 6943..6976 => -1.0 Angstrom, 6.7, 6.84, 6.84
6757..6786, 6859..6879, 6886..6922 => 0.5 Angstrom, 6.89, 6.8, 6.99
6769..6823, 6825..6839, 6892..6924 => 0.0 Angstrom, 6.71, 6.79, 6.99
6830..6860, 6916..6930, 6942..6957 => -0.2 Angstrom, 6.75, 6.92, 6.84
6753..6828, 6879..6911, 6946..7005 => -0.7 Angstrom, 6.75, 6.95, 6.83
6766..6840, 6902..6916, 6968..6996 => -0.4 Angstrom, 6.74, 6.97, 6.83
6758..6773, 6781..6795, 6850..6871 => 0.7 Angstrom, 6.96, 6.58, 6.81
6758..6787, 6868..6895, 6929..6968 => 0.2 Angstrom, 6.87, 6.86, 6.94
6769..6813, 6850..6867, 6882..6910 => 0.2 Angstrom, 6.71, 6.78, 6.93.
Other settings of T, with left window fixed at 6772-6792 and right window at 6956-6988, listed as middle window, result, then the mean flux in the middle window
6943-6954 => 0.2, 6.77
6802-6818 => 0.3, 6.62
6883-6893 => -0.1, 6.88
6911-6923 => -0.4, 7.06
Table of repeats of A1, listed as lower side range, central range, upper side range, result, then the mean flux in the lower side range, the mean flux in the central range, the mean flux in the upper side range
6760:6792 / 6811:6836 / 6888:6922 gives 0.5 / 6.82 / 6.74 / 6.99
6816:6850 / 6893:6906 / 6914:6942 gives -0.1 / 6.74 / 7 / 7.01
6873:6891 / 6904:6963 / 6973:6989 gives -0.7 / 6.86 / 6.95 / 6.87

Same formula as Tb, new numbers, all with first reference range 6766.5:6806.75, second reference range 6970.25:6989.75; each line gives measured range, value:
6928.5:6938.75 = -0.3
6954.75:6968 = -0.1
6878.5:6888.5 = -0.2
